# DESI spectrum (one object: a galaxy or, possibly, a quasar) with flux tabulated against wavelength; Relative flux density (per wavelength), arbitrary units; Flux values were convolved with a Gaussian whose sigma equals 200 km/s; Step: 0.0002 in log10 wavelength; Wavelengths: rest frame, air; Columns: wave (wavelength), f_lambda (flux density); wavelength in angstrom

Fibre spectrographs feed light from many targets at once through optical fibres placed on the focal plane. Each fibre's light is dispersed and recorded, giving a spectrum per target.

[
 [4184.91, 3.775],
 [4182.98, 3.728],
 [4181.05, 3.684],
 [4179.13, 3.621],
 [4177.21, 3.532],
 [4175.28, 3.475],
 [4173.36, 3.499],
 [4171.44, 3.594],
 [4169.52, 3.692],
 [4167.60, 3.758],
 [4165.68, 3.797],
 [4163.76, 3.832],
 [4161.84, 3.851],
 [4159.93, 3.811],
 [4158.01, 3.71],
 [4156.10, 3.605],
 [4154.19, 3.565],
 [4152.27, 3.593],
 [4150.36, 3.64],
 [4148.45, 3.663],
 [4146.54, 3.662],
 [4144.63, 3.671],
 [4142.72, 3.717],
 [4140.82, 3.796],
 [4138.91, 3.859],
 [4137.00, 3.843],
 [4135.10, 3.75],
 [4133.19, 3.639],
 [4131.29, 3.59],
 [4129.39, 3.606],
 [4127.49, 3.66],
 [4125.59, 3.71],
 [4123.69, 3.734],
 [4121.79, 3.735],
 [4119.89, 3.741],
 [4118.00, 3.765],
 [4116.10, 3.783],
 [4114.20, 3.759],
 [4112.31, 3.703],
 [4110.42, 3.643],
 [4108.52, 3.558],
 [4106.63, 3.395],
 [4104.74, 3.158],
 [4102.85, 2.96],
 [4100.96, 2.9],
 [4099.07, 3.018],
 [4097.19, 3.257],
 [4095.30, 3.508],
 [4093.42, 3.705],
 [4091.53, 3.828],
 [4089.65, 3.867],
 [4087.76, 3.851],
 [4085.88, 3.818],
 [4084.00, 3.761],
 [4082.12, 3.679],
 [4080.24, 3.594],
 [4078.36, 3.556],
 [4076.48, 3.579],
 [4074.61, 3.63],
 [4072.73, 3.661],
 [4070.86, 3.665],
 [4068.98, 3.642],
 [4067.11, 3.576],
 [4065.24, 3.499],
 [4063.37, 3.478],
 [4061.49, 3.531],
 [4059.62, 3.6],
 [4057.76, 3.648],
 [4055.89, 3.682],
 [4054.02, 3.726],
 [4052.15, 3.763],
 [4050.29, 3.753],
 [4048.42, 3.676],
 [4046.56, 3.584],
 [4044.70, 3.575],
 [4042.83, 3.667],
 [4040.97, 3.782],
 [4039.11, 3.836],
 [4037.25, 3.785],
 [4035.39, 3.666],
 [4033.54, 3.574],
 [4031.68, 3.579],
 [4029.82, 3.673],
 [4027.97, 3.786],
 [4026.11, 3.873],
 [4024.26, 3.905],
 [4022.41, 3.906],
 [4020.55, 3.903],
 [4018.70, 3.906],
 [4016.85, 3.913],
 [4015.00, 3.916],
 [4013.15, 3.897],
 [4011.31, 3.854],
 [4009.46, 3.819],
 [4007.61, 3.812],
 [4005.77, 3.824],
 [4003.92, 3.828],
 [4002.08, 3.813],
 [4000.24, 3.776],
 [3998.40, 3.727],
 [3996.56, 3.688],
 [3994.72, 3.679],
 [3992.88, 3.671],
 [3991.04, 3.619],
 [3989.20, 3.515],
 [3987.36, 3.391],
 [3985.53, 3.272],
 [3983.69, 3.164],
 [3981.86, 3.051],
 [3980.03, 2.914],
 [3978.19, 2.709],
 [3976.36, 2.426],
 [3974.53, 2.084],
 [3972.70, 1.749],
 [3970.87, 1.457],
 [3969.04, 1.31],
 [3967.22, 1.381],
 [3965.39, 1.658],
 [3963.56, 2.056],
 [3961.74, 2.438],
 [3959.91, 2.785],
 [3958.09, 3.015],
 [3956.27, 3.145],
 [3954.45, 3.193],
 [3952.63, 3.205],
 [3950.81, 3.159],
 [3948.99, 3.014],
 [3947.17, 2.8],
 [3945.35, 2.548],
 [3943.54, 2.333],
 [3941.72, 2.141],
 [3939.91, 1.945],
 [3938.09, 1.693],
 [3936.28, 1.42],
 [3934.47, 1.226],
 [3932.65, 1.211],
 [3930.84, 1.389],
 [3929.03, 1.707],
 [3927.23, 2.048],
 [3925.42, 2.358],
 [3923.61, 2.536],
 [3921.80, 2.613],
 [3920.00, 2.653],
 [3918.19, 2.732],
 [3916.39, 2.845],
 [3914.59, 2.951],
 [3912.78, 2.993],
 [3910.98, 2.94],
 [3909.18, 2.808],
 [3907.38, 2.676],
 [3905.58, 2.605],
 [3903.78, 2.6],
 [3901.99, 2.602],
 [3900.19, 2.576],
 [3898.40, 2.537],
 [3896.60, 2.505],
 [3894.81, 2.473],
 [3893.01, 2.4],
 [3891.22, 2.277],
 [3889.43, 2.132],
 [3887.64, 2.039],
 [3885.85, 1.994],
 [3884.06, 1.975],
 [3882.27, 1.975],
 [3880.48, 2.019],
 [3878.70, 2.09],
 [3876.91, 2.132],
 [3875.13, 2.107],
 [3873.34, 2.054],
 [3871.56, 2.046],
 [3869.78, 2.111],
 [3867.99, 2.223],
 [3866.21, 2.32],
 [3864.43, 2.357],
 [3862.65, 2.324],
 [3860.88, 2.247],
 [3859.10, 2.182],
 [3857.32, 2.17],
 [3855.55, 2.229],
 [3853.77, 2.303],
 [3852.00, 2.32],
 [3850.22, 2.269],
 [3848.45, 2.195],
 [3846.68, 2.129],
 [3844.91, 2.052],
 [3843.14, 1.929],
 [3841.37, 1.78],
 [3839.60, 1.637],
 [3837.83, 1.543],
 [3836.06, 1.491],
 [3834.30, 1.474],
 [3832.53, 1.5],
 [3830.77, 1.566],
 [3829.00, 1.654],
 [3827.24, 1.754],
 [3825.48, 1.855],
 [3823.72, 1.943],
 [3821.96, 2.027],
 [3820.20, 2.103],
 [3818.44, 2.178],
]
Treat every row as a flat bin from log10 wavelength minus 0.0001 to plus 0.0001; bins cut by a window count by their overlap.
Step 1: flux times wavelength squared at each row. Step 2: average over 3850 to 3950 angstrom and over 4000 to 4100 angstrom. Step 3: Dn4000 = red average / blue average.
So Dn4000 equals 1.75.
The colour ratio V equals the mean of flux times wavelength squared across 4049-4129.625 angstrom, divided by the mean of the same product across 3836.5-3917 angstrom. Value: 1.76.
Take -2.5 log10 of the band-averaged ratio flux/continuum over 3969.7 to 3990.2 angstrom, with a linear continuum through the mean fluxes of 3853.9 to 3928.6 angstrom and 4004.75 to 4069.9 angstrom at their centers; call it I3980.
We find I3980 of 0.19 mag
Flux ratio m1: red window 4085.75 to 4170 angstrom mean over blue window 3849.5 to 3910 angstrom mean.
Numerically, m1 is 1.6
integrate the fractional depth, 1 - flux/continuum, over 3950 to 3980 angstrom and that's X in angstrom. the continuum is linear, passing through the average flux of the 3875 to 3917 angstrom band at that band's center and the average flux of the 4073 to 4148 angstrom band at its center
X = 4.6 angstrom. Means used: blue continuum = 2.43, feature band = 2.37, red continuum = 3.62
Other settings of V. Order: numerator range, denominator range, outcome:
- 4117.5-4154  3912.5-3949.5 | 1.84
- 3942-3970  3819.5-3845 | 1.54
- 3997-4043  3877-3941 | 1.77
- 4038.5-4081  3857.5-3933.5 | 1.70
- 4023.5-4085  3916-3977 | 1.73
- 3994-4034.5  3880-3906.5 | 1.74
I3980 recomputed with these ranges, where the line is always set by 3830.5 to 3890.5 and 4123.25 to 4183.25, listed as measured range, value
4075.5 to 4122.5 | -0.059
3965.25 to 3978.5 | 0.415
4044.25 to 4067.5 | -0.158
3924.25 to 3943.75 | 0.358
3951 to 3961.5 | -0.180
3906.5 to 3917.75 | -0.227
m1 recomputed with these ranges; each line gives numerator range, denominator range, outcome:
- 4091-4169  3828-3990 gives 1.58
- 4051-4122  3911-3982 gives 1.54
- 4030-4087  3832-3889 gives 1.79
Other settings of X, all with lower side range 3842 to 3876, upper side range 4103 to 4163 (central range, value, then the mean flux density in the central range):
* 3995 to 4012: -4.7 angstrom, 3.79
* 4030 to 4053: -3.7 angstrom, 3.69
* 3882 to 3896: 1.0 angstrom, 2.17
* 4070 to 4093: -2.2 angstrom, 3.71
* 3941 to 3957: -1.0 angstrom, 2.84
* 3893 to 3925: -2.8 angstrom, 2.67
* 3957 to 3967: 1.5 angstrom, 2.33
